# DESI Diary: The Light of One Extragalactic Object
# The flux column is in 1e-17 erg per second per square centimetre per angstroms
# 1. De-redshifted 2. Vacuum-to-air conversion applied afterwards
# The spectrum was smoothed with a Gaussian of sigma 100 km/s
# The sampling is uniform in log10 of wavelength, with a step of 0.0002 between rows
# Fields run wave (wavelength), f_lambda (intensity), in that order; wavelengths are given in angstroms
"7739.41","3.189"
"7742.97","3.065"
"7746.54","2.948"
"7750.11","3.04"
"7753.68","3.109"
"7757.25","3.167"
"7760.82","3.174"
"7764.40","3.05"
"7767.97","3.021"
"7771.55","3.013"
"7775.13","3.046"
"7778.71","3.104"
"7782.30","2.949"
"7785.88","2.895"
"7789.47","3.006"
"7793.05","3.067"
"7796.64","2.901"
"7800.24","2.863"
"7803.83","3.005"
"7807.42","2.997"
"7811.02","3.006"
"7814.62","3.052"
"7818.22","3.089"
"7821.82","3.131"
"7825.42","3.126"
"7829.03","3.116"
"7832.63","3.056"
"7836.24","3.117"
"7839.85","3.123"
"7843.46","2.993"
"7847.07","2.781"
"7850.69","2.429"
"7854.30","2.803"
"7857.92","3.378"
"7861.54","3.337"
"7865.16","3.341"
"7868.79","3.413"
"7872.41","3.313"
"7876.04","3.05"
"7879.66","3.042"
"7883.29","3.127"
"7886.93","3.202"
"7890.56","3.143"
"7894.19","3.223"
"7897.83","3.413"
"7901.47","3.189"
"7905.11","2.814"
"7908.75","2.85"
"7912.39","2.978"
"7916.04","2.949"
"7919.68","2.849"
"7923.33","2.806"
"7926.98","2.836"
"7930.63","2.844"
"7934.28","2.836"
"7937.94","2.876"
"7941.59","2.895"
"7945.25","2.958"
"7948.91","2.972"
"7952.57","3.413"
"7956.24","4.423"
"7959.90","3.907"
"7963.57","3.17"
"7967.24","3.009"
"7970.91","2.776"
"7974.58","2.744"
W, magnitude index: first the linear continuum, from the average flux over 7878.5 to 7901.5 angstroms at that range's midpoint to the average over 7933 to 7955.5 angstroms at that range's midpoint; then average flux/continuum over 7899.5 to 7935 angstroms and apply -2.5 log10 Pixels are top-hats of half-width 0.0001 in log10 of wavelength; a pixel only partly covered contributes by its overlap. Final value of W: 0.08 mag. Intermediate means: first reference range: 3.19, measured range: 2.9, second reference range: 3.06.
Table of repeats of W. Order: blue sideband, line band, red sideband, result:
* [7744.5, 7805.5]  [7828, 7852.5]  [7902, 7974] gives 0.035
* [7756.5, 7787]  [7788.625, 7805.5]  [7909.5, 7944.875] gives 0.019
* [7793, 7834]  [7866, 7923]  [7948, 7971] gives 0.054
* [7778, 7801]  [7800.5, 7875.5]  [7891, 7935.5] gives -0.038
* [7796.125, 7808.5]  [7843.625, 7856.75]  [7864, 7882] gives 0.143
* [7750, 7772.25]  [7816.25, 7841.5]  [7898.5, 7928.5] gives -0.032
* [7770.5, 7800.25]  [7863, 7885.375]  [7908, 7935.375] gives -0.108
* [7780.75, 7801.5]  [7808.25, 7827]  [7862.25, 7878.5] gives -0.006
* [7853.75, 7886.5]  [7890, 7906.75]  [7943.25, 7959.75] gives 0.049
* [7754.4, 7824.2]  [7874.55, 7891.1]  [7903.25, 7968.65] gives -0.018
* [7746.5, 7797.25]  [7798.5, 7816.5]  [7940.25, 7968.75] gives 0.041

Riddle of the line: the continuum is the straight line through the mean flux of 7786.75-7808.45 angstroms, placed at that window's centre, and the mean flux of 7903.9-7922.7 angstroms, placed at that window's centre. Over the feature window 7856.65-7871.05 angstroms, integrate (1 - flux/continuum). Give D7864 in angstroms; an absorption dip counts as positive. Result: -2.2 angstroms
